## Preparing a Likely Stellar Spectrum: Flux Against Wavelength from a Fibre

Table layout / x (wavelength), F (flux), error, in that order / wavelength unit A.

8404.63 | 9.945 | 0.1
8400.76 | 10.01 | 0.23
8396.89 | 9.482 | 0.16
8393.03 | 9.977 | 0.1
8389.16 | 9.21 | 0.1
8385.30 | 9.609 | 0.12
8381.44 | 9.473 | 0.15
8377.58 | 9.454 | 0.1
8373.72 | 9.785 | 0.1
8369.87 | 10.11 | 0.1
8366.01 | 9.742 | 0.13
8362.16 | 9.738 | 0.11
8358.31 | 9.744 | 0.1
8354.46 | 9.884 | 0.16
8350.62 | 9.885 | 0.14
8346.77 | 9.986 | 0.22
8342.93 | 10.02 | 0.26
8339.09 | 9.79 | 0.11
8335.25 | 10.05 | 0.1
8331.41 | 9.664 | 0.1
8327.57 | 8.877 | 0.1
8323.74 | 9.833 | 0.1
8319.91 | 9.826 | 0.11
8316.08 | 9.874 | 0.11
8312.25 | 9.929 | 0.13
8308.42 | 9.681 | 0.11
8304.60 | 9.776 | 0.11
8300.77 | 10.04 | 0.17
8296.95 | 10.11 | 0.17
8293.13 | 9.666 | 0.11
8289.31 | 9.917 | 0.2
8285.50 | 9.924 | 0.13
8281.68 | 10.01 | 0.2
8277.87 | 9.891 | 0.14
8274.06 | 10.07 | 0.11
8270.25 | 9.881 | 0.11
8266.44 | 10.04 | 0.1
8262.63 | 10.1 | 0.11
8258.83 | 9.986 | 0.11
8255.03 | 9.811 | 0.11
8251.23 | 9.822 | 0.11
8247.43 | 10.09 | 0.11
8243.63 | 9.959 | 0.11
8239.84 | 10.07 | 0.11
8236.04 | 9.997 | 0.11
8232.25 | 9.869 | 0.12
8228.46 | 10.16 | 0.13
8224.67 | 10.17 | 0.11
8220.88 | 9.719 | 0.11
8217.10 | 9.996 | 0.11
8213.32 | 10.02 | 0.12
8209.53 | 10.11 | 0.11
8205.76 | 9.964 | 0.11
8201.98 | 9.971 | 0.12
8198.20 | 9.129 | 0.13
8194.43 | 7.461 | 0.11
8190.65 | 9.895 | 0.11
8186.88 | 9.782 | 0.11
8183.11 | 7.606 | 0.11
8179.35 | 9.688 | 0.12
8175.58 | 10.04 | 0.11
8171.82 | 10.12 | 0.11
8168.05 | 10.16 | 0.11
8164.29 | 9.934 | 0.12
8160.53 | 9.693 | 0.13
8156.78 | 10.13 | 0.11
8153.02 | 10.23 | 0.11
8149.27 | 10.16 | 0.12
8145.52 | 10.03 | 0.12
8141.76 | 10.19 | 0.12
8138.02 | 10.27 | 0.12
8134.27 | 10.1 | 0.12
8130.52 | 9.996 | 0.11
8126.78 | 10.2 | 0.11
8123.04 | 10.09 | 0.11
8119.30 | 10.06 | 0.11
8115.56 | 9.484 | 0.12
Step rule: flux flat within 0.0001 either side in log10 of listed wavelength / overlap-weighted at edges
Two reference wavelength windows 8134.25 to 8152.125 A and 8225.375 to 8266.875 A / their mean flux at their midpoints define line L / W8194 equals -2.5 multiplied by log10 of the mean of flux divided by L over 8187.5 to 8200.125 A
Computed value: 0.13 mag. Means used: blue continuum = 10.2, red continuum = 9.99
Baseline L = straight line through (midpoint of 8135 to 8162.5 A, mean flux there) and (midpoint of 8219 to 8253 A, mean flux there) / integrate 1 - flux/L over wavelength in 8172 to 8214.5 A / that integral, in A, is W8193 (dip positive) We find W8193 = 2.53 A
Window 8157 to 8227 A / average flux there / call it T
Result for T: 9.65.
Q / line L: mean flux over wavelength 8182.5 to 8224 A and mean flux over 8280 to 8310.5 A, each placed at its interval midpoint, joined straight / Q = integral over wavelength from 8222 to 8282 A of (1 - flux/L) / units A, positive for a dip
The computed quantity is -1.8 A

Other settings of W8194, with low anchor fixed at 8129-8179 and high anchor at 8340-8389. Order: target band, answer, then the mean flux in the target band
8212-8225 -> 0.00 mag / 9.95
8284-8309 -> 0.00 mag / 9.88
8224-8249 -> -0.01 mag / 10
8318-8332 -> 0.03 mag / 9.54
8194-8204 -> 0.11 mag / 9.07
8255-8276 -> -0.01 mag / 10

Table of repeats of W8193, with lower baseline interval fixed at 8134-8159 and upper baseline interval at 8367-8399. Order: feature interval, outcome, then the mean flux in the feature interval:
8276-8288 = -0.1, 9.94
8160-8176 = 0.2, 10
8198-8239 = 0.2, 9.95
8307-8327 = 0.0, 9.77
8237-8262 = -0.1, 9.97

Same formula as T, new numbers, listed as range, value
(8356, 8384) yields 9.72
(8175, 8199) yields 9.03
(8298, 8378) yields 9.8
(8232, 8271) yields 9.97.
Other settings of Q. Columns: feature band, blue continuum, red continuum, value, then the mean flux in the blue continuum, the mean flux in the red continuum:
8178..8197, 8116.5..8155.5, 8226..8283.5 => 2.2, 10.1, 9.99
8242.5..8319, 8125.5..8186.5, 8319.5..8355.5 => -0.9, 9.9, 9.78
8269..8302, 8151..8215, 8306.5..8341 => -0.8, 9.64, 9.73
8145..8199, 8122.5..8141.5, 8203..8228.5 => 2.6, 10.1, 10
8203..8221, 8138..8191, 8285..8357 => -0.3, 9.85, 9.83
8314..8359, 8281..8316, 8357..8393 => 0.0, 9.89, 9.67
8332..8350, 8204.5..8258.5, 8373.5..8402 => -0.4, 9.98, 9.61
